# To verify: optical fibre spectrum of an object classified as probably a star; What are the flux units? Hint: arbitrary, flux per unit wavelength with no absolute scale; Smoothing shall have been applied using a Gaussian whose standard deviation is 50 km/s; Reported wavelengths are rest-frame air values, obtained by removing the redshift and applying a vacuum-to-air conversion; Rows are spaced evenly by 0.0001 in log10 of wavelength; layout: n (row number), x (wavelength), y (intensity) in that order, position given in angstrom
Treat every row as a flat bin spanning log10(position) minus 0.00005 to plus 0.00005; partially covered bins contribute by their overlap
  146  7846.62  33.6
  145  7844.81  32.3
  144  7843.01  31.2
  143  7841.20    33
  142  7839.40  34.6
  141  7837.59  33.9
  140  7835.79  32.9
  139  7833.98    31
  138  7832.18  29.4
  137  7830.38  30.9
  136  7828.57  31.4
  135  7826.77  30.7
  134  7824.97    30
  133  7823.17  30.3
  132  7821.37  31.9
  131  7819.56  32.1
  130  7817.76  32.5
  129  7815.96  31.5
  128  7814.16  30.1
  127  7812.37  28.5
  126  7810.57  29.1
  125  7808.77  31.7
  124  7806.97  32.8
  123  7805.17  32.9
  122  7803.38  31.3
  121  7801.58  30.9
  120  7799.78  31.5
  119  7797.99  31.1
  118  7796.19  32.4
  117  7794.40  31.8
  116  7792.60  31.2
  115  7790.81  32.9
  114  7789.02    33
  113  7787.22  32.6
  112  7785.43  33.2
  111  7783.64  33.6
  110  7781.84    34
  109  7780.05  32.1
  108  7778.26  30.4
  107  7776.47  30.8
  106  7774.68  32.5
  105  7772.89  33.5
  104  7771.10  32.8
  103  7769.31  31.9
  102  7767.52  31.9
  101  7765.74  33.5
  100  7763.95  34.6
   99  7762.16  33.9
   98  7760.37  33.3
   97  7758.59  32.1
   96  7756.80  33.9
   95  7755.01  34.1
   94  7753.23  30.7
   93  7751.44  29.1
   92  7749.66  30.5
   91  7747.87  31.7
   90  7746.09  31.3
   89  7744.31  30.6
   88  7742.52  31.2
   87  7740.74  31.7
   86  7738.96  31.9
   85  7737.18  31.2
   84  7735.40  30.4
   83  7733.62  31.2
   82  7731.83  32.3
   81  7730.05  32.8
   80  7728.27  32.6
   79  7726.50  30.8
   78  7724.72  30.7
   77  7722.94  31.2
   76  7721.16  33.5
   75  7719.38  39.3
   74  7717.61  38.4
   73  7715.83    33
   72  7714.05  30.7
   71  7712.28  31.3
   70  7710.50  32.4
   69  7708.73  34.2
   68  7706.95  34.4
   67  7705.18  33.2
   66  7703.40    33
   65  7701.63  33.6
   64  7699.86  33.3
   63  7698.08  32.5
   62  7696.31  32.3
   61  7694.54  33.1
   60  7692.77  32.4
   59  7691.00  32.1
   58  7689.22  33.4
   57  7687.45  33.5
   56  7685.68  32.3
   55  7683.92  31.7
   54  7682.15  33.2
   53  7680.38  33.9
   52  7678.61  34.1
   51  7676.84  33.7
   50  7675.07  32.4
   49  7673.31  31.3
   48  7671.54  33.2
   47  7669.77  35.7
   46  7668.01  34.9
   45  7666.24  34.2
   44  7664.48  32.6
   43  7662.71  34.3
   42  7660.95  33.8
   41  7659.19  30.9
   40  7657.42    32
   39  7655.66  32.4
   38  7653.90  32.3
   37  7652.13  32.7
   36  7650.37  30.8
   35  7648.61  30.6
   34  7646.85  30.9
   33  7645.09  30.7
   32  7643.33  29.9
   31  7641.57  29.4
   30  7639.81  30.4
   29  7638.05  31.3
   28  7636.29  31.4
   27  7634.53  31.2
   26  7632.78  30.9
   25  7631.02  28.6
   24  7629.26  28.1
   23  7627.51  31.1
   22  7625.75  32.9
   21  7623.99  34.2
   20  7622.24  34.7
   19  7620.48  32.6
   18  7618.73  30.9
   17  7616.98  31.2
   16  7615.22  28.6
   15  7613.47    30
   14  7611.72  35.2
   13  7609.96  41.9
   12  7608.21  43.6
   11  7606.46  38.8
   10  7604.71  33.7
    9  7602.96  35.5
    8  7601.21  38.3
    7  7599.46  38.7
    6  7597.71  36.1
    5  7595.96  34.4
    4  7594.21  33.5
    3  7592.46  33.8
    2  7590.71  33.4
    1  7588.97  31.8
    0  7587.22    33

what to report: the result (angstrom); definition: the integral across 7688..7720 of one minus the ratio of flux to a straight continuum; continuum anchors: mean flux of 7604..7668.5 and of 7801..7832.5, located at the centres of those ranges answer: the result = -1.5 angstrom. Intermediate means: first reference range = 32.5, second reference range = 31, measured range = 33.4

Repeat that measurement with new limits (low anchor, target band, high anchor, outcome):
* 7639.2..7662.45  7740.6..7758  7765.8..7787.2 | 0.4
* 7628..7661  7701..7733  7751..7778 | -1.3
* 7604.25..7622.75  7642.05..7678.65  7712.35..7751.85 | 1.3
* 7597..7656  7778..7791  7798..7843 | -0.5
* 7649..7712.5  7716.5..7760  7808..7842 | 0.1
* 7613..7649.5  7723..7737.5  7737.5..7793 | 0.2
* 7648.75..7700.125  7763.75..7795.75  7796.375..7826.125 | -1.0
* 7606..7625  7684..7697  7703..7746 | 0.2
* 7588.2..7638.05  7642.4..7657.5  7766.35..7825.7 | 0.9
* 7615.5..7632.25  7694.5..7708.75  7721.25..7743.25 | -0.8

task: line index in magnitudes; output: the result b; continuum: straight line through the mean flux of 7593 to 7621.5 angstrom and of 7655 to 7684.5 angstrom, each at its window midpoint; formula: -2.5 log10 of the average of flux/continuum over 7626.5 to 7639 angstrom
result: 0.13 mag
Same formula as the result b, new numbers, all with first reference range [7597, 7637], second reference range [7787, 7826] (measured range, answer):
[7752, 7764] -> -0.032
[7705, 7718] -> -0.021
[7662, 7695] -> -0.006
